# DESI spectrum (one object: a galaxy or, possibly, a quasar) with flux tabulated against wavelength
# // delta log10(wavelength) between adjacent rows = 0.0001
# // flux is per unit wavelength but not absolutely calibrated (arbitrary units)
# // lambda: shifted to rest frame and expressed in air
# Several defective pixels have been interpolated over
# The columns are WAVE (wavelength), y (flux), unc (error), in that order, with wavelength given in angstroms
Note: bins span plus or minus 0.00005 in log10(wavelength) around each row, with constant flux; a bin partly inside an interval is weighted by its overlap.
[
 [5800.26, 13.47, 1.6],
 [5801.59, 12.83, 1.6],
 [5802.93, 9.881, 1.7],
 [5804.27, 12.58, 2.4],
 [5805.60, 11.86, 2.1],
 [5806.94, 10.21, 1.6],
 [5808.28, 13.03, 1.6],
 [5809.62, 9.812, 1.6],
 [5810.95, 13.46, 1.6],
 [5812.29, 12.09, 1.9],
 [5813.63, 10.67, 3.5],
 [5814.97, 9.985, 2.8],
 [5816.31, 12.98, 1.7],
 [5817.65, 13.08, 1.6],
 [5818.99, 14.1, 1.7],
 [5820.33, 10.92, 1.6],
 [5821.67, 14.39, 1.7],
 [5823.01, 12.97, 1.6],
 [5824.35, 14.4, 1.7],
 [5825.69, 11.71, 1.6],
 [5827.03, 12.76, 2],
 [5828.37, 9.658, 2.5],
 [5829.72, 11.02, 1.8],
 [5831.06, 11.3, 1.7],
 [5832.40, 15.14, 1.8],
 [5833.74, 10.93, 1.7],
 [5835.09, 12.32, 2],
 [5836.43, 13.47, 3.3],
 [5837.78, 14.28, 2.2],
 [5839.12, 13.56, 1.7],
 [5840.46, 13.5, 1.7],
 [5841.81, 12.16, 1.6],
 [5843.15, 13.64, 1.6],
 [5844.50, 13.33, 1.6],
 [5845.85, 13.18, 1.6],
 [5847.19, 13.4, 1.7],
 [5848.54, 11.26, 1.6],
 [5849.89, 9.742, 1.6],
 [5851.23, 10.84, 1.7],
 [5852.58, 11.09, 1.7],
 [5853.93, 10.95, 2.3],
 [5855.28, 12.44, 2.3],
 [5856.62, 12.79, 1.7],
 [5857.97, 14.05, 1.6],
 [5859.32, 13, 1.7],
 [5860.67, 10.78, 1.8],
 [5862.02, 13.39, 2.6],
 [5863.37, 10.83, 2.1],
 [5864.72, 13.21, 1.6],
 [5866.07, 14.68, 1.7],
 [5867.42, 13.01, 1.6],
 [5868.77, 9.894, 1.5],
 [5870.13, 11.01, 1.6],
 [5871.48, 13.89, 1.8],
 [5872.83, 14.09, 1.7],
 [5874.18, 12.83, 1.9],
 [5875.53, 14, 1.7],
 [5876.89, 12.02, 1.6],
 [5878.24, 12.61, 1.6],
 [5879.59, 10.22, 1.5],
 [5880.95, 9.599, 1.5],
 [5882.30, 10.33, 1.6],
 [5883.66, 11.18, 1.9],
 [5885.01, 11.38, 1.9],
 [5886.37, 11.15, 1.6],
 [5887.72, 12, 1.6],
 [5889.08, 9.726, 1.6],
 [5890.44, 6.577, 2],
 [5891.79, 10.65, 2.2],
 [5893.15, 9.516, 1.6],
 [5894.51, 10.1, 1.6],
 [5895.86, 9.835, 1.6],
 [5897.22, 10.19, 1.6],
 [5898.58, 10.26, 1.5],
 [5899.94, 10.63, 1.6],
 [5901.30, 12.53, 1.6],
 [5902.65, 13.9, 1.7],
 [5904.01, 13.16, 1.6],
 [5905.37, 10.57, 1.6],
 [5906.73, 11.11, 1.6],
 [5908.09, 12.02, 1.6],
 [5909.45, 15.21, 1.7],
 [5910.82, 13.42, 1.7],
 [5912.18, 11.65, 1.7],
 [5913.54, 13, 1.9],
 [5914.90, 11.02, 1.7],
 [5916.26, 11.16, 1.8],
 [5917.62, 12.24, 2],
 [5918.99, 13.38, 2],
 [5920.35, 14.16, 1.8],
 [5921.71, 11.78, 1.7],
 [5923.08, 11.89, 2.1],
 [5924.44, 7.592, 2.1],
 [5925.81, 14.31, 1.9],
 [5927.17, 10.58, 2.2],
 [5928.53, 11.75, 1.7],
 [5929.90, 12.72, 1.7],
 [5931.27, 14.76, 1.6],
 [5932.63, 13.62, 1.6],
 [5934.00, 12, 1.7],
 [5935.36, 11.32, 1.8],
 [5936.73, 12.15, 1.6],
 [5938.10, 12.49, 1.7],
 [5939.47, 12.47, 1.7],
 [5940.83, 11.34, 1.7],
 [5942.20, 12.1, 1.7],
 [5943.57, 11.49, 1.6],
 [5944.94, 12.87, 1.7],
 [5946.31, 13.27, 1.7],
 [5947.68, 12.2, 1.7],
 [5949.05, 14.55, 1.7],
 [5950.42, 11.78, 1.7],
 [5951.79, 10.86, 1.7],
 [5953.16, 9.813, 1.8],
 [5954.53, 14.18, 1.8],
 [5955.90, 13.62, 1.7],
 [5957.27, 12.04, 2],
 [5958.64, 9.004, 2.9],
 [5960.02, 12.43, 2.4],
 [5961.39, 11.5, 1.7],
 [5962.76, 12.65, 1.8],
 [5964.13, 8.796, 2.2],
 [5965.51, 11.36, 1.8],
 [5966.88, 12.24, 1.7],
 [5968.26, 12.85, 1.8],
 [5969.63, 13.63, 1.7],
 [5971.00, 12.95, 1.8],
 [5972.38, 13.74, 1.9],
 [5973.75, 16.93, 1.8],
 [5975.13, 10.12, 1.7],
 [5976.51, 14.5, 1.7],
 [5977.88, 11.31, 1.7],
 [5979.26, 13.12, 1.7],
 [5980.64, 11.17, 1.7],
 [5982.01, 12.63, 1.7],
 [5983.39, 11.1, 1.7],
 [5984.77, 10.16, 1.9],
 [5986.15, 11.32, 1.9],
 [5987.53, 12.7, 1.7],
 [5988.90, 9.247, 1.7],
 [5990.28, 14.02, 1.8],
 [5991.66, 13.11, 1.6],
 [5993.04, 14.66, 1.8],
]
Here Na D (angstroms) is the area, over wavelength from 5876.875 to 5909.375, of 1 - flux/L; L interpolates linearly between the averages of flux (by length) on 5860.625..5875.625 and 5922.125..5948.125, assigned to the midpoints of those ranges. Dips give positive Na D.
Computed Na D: 4.0 angstroms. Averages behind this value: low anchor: 12.7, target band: 10.9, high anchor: 12.1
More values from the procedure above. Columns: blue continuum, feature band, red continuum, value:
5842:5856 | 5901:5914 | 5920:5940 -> -0.5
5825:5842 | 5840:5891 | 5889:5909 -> -1.3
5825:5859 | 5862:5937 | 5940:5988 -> 2.9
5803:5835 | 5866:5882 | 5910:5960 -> -0.1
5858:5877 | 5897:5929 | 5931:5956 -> 1.3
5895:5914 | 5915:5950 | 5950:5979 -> -0.7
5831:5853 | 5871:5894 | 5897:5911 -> 1.9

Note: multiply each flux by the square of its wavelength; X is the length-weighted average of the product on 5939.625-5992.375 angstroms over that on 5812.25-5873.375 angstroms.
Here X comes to 1.02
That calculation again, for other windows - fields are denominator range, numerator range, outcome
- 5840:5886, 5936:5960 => 1.03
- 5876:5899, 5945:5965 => 1.17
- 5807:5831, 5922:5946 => 1.04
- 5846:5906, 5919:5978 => 1.09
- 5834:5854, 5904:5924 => 1.01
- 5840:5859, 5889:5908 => 0.88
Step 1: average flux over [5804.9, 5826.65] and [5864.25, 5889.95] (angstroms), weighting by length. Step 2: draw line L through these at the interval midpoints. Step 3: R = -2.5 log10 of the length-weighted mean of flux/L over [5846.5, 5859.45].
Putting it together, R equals 0.01 mag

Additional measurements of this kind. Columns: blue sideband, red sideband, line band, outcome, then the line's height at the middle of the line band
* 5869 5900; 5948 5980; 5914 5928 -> -0.02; 11.6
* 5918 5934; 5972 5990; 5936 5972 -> 0.01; 12.3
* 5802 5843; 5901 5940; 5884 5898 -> 0.21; 12.3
